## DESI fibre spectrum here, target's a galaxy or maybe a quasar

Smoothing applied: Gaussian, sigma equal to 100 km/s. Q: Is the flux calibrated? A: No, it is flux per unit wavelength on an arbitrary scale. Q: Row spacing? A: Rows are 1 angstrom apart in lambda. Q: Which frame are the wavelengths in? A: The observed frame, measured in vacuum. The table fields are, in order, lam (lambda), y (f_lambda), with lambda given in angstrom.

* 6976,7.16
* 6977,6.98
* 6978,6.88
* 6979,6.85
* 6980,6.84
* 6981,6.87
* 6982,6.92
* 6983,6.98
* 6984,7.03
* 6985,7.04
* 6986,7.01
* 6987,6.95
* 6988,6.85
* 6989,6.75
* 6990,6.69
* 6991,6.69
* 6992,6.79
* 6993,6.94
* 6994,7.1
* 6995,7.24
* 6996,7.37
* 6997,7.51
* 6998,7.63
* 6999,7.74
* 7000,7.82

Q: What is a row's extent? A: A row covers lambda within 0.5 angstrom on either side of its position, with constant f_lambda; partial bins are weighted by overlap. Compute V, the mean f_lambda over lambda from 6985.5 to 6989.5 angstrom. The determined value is 6.89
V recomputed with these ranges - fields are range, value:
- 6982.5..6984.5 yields 7.01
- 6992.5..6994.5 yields 7.02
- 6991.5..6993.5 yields 6.87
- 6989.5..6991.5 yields 6.69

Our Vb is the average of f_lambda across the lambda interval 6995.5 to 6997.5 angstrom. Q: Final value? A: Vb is 7.44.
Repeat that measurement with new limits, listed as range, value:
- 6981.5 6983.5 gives 6.95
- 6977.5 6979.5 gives 6.87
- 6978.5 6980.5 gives 6.84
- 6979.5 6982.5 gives 6.88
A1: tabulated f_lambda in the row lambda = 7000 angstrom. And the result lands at 7.82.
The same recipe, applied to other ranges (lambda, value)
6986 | 7.01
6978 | 6.88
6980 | 6.84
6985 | 7.04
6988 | 6.85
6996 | 7.37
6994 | 7.1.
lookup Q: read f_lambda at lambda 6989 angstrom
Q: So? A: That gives 6.75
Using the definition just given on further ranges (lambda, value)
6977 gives 6.98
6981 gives 6.87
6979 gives 6.85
